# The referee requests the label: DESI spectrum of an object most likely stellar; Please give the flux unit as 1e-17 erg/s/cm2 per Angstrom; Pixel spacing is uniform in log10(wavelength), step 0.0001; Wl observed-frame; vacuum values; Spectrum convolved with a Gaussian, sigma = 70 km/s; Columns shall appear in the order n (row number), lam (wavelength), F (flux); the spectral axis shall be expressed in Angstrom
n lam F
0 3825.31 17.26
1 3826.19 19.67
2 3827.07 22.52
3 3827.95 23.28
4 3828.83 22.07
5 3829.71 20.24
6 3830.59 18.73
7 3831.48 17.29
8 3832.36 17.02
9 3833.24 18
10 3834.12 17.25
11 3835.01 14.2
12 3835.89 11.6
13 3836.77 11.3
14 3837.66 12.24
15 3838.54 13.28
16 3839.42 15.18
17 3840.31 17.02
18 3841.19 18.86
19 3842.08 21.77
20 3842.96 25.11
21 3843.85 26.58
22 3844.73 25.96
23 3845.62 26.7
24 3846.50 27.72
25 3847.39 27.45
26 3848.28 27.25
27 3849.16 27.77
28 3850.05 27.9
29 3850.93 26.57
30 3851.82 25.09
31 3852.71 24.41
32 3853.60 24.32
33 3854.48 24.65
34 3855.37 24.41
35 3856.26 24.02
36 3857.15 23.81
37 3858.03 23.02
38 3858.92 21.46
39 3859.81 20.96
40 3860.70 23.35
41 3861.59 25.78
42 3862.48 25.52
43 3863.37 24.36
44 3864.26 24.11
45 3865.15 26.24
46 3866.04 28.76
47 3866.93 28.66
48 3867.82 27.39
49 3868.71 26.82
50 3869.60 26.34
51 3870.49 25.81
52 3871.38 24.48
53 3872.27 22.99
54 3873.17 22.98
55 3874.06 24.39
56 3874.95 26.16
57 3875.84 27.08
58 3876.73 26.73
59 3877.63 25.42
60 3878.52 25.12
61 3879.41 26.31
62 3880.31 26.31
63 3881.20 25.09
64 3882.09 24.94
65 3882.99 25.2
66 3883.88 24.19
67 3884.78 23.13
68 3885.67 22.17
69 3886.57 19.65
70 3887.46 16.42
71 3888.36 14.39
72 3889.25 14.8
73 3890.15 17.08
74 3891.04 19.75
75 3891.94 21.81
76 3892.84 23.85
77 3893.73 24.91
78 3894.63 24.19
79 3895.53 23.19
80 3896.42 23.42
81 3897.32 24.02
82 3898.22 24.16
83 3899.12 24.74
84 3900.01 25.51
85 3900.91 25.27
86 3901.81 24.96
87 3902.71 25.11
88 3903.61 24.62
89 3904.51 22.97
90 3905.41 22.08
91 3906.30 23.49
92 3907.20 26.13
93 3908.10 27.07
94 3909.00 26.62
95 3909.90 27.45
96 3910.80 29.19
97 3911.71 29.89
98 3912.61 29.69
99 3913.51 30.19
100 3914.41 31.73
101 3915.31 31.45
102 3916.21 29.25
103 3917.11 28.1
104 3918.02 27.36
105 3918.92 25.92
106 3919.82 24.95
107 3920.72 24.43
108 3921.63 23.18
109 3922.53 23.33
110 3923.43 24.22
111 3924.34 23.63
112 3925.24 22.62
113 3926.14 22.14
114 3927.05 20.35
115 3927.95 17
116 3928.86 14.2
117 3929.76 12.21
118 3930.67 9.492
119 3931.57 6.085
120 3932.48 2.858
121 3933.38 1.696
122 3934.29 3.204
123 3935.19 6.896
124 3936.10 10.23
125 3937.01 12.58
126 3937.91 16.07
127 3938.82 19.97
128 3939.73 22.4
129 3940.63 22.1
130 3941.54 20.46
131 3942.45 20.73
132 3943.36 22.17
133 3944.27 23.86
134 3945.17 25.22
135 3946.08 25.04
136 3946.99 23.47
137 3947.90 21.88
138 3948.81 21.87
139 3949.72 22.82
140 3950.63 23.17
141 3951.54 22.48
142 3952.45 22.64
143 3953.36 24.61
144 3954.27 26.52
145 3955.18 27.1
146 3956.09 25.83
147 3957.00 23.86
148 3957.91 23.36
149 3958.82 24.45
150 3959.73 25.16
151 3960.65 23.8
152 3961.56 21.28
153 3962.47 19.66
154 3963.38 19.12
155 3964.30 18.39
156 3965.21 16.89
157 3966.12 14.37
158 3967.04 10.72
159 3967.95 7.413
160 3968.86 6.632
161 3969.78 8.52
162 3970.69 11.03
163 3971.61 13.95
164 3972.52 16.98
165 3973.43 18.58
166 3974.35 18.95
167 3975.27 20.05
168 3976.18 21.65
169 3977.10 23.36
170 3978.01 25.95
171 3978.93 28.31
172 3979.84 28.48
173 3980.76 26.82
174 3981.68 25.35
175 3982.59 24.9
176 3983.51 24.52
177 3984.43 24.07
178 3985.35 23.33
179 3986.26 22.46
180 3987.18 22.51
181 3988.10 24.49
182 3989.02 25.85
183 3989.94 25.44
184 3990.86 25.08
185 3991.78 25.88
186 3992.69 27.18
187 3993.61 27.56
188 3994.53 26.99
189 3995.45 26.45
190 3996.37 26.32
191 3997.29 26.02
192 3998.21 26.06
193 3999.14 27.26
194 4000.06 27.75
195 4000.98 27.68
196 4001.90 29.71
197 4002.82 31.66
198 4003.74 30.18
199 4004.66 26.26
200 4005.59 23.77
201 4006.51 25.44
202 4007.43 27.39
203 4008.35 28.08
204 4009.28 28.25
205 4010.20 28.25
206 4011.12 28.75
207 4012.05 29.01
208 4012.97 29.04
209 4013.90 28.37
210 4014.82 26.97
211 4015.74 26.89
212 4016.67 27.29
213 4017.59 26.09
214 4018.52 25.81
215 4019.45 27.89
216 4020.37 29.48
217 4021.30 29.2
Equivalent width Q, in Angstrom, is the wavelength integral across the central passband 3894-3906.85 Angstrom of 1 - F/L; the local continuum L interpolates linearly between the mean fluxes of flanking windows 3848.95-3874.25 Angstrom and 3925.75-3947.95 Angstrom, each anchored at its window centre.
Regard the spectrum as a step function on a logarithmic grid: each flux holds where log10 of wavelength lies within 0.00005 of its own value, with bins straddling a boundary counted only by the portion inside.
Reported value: -2.40 Angstrom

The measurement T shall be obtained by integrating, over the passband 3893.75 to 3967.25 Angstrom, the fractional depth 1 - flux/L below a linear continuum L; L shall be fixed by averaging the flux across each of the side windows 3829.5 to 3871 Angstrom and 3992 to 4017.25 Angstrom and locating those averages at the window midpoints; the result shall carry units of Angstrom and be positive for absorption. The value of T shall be 9.6 Angstrom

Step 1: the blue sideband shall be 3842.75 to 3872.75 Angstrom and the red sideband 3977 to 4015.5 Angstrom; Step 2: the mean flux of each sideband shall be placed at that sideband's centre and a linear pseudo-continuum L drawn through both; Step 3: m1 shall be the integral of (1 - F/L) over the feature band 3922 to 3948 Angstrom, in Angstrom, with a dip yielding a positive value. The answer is 9.0 Angstrom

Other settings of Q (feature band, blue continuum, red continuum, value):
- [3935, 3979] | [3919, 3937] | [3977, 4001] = 0.63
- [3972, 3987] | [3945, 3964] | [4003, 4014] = 1.28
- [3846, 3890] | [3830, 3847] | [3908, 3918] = -3.60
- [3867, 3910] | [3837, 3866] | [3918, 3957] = -4.21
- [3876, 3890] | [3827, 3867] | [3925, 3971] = -1.28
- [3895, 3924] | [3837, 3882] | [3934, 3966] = -4.70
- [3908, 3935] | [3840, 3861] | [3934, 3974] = -0.63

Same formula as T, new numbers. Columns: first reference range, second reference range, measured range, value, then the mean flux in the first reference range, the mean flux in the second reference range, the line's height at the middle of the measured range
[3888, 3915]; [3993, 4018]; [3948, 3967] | 2.9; 24.5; 27.5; 26.1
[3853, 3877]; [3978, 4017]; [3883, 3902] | 2.5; 25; 26.7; 25.3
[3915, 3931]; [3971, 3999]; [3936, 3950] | 1.3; 22.4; 24.1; 23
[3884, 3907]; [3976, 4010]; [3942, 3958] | 0.5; 22.3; 26.2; 24.5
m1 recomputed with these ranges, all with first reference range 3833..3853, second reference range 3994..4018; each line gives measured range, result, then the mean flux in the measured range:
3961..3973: 5.4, 14.3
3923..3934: 4.5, 14.5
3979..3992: 0.8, 25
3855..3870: -2.0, 25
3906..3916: -1.9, 28.5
